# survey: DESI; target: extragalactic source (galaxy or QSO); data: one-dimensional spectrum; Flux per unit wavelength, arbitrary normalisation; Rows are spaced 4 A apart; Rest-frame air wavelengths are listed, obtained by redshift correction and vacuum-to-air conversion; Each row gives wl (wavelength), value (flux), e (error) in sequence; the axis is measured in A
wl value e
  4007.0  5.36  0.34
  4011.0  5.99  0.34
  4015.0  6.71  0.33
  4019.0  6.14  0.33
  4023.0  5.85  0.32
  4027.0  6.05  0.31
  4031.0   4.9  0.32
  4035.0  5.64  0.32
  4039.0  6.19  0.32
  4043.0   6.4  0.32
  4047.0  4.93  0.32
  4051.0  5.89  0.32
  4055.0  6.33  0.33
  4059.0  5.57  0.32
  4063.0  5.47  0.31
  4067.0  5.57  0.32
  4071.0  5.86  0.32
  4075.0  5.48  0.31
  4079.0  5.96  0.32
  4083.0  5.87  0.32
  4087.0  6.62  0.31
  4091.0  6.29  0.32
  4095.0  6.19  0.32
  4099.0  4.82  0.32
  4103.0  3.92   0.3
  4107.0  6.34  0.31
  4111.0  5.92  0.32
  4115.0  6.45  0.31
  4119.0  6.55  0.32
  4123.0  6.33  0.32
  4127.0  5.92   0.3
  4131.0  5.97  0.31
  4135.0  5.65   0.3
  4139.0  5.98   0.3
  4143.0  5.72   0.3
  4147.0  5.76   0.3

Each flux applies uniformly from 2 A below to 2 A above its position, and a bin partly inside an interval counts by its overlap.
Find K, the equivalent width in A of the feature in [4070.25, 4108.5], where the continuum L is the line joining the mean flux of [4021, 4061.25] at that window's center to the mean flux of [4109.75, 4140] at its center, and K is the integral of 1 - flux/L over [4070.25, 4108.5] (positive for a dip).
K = 1.5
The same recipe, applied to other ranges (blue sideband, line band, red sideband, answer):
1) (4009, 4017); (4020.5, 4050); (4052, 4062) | 1.9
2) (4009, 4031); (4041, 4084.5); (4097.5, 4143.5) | 1.3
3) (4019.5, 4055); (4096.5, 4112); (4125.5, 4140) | 1.6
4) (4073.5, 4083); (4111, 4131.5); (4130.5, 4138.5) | -1.5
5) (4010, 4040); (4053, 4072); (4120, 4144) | 0.6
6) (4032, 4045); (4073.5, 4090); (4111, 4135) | 0.2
